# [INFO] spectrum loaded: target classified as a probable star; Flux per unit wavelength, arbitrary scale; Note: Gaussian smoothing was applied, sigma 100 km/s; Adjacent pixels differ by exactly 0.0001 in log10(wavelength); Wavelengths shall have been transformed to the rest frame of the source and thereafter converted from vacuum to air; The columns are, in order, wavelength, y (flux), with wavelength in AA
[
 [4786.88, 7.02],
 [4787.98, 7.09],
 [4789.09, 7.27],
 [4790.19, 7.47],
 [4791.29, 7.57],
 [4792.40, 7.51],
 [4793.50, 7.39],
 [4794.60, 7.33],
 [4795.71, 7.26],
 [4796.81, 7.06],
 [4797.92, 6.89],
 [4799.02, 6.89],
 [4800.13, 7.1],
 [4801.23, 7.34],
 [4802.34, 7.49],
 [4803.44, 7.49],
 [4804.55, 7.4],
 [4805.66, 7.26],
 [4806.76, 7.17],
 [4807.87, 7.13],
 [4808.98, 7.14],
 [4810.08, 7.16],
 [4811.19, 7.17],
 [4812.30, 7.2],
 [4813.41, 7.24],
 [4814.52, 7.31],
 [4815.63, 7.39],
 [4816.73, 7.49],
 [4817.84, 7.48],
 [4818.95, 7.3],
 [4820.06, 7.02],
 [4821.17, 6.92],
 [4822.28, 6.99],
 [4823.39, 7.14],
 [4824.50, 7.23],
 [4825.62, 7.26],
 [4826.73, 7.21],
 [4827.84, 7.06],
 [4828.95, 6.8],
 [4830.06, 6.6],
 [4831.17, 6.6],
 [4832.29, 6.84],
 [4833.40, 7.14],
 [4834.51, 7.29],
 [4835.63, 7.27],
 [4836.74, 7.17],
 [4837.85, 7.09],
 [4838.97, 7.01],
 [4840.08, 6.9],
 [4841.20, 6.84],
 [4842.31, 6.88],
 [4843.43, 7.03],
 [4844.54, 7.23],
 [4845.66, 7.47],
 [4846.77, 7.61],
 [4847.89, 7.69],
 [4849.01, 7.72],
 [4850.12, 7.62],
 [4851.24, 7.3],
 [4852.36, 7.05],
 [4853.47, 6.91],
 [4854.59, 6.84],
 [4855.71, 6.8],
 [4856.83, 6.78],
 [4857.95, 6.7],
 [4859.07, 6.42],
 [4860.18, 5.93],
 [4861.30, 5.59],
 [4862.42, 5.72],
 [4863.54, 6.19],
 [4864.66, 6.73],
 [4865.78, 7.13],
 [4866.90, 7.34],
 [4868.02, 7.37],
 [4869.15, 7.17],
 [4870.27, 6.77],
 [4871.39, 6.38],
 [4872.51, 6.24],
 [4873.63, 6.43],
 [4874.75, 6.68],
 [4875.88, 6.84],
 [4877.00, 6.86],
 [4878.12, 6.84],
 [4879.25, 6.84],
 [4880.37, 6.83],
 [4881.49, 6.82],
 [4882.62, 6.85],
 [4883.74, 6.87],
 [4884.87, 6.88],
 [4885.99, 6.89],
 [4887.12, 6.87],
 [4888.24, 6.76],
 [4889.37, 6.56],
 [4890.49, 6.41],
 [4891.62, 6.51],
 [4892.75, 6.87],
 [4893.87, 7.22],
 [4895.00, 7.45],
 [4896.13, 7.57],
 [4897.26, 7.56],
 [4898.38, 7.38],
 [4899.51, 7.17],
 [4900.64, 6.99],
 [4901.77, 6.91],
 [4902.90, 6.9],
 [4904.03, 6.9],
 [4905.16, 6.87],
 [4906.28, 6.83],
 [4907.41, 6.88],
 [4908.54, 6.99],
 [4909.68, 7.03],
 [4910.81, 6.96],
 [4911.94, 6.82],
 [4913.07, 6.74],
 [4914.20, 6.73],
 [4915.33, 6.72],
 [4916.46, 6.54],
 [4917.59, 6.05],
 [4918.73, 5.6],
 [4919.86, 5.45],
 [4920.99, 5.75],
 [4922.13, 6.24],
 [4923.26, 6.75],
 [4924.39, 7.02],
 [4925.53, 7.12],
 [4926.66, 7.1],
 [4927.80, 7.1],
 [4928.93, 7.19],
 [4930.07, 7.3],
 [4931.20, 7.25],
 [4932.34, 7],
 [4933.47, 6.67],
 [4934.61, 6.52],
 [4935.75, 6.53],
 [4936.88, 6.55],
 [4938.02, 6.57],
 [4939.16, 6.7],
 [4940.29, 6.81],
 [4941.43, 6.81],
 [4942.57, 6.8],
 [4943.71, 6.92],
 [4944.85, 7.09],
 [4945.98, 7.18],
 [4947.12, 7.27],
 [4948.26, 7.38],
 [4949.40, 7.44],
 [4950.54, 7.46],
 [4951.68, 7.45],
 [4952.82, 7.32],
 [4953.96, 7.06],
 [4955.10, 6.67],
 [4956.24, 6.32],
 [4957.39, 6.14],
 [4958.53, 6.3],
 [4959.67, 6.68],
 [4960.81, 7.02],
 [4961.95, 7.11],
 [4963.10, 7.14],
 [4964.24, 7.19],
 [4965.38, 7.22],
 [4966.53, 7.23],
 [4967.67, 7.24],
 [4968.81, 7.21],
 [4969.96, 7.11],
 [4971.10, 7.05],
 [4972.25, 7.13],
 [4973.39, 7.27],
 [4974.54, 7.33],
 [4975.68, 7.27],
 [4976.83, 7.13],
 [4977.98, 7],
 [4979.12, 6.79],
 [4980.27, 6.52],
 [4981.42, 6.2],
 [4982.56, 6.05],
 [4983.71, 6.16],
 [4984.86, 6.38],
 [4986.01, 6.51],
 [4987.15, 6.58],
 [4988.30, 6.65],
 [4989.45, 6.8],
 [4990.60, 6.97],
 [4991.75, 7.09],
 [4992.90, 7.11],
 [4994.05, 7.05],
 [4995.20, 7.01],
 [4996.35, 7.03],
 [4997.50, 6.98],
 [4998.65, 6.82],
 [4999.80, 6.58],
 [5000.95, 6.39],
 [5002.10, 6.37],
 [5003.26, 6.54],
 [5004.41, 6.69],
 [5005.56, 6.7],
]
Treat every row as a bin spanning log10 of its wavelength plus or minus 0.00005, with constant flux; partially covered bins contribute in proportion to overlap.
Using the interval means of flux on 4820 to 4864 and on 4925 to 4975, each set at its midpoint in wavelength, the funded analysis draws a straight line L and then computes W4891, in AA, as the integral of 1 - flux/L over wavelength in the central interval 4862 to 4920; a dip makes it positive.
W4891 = 1.4 AA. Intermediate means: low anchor 6.95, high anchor 7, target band 6.8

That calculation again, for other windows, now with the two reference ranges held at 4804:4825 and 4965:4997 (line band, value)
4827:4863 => 1.13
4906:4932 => 1.15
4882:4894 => 0.51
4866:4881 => 0.60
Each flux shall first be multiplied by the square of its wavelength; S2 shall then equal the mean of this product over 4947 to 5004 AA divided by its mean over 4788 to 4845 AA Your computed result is 1.0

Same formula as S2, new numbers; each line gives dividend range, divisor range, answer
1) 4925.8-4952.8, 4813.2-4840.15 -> 1.03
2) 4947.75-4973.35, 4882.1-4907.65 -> 1.04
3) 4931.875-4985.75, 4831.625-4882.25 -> 1.04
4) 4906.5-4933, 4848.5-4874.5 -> 1.02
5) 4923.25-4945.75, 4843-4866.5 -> 1.04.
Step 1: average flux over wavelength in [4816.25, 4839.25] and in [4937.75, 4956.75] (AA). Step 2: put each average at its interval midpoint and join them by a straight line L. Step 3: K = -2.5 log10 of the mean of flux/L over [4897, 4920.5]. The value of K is 0.05 mag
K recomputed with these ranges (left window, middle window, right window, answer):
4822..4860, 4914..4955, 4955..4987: 0.012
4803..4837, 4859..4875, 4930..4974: 0.087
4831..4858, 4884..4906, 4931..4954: 0.011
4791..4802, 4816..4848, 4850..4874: -0.029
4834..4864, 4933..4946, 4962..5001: 0.026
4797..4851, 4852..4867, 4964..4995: 0.089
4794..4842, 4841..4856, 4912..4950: -0.030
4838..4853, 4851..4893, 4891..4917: 0.067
